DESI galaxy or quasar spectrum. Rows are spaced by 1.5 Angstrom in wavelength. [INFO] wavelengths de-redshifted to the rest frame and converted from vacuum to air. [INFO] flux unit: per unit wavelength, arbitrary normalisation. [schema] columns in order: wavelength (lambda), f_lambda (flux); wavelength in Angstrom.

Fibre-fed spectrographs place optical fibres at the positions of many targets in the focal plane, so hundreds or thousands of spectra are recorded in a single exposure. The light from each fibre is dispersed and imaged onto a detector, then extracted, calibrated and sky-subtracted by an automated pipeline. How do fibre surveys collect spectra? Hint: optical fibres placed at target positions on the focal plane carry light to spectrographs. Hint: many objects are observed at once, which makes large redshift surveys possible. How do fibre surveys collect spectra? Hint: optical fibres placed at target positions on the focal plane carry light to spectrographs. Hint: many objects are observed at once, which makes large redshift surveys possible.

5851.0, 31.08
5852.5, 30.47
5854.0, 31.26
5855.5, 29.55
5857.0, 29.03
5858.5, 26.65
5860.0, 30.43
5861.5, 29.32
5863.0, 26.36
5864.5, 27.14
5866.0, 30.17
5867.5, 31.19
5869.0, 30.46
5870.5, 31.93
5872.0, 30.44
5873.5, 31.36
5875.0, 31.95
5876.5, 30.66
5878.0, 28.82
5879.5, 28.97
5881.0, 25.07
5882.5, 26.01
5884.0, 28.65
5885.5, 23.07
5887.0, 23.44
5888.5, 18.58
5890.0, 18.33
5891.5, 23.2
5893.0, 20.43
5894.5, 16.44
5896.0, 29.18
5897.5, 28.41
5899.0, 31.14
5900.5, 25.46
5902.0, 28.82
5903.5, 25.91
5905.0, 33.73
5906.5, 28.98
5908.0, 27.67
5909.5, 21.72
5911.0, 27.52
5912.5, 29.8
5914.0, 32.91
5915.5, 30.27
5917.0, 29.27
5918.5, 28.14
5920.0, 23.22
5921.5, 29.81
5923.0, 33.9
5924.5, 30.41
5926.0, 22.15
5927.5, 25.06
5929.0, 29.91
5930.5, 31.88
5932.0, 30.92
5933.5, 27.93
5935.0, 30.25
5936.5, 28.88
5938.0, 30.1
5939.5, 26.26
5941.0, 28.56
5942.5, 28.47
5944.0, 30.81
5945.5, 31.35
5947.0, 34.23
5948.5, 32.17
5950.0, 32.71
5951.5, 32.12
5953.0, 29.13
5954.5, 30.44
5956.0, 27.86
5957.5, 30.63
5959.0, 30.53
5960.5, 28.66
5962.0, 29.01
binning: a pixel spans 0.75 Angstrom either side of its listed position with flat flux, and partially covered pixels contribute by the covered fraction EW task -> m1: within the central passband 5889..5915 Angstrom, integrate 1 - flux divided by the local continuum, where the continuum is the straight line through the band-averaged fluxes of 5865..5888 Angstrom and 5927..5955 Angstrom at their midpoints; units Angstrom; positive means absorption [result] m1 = 2.53 Angstrom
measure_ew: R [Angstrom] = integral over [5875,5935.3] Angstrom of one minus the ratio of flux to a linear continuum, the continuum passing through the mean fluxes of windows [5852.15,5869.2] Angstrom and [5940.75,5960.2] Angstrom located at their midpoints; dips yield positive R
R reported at 5.64 Angstrom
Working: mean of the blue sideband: 29.3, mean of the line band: 27.2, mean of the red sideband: 30.7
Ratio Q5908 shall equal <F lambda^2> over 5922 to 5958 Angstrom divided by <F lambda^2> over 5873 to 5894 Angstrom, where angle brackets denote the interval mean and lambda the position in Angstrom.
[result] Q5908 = 1.20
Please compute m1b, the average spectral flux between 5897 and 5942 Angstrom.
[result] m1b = 28.6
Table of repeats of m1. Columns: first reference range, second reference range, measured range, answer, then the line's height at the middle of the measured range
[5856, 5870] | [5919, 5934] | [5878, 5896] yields 3.38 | 28.8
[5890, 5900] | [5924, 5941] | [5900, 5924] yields -2.20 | 26.2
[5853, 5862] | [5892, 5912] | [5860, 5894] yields 1.39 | 28.2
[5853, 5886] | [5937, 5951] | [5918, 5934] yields 0.89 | 30.2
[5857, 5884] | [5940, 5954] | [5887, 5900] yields 2.83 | 29.7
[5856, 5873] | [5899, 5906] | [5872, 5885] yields 0.12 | 29.2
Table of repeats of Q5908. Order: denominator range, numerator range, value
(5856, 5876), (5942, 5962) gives 1.06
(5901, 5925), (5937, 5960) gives 1.06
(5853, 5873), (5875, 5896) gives 0.83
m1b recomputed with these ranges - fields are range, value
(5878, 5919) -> 26.4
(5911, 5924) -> 29.6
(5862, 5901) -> 26.8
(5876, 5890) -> 25.4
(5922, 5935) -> 29.1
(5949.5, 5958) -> 30.4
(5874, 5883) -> 28.7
